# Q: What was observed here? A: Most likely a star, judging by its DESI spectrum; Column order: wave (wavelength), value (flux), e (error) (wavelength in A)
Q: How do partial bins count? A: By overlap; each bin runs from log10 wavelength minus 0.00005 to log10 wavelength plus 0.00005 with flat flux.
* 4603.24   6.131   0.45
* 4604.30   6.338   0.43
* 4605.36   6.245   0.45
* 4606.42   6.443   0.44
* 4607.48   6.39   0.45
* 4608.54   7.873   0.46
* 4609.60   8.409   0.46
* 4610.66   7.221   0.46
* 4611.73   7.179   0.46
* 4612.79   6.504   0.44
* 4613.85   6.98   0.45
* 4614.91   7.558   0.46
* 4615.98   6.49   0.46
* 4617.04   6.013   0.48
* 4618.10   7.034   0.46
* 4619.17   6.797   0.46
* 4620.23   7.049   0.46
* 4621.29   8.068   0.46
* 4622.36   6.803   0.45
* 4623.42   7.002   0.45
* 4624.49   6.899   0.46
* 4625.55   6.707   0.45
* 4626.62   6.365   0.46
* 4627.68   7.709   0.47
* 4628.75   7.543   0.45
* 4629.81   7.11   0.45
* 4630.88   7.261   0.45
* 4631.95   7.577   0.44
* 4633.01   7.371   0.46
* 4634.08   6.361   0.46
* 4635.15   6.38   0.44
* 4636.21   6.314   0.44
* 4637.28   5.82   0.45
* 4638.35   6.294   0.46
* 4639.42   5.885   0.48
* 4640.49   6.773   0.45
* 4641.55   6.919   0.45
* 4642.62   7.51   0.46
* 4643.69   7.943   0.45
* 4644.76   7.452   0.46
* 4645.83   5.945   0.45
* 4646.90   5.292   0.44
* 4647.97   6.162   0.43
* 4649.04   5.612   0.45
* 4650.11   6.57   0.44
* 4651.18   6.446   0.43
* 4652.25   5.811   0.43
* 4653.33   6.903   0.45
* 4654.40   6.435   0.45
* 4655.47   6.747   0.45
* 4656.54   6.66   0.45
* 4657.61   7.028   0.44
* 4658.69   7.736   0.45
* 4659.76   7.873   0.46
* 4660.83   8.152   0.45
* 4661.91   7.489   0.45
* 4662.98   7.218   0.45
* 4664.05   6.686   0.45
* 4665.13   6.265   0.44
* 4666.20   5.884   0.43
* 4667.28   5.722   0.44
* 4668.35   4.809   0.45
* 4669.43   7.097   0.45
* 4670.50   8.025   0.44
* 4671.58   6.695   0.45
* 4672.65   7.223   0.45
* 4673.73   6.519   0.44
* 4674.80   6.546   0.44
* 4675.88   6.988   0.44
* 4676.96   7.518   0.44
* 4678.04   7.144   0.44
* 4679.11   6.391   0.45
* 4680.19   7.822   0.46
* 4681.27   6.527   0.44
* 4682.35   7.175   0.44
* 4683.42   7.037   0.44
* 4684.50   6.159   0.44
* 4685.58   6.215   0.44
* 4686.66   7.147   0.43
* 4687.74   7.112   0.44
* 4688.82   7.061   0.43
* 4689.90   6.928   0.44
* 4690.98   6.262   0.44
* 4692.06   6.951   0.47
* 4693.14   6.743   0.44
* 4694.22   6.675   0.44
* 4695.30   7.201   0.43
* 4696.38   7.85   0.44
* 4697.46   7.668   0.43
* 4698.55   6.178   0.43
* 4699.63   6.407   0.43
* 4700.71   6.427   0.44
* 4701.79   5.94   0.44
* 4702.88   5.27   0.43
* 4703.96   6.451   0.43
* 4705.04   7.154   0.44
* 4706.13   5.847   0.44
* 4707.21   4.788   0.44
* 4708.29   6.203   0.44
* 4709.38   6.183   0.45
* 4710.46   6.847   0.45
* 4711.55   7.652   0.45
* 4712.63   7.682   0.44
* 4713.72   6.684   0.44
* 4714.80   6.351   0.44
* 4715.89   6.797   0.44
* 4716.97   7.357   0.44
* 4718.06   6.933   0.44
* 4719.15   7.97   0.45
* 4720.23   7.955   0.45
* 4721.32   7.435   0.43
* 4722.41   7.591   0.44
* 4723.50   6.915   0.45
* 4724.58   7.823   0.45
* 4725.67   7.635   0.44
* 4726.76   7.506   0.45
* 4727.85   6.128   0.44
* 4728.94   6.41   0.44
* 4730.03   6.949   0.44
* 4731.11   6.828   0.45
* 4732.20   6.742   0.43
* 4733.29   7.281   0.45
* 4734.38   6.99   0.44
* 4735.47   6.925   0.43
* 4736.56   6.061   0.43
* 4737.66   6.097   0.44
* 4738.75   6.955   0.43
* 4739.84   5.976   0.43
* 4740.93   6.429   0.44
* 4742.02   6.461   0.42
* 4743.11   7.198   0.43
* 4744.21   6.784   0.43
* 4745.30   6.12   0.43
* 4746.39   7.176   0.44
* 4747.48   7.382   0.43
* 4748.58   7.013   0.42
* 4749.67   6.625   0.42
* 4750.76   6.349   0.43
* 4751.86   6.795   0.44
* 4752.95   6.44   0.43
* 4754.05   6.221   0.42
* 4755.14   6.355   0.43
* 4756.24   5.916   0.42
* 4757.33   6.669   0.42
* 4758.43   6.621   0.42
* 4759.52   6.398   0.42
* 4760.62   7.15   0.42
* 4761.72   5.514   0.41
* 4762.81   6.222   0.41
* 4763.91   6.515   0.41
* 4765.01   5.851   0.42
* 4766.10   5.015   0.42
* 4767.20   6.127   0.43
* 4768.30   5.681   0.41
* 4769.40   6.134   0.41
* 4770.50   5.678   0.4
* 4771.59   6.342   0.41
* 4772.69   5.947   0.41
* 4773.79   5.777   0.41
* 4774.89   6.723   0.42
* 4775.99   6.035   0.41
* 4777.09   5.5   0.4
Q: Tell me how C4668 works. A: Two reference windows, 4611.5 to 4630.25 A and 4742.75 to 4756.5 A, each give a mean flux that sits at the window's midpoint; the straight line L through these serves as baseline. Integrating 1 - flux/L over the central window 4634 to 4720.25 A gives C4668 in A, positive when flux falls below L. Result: 1.5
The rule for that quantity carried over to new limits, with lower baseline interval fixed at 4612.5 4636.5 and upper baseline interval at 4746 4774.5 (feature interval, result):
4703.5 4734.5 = -2.1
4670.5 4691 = -0.7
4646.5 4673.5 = 0.5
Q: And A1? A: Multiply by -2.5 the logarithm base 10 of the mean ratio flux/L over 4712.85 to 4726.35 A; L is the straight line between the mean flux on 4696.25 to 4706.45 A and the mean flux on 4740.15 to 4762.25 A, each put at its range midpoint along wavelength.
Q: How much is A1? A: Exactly -0.12 mag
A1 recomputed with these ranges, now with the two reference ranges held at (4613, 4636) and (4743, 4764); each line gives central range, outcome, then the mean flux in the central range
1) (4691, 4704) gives 0.018 mag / 6.64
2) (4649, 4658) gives 0.062 mag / 6.51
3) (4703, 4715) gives 0.035 mag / 6.5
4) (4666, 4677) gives 0.034 mag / 6.62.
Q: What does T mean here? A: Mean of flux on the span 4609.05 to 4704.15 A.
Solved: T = 6.81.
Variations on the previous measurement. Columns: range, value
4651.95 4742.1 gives 6.82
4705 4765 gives 6.73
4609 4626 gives 7.05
